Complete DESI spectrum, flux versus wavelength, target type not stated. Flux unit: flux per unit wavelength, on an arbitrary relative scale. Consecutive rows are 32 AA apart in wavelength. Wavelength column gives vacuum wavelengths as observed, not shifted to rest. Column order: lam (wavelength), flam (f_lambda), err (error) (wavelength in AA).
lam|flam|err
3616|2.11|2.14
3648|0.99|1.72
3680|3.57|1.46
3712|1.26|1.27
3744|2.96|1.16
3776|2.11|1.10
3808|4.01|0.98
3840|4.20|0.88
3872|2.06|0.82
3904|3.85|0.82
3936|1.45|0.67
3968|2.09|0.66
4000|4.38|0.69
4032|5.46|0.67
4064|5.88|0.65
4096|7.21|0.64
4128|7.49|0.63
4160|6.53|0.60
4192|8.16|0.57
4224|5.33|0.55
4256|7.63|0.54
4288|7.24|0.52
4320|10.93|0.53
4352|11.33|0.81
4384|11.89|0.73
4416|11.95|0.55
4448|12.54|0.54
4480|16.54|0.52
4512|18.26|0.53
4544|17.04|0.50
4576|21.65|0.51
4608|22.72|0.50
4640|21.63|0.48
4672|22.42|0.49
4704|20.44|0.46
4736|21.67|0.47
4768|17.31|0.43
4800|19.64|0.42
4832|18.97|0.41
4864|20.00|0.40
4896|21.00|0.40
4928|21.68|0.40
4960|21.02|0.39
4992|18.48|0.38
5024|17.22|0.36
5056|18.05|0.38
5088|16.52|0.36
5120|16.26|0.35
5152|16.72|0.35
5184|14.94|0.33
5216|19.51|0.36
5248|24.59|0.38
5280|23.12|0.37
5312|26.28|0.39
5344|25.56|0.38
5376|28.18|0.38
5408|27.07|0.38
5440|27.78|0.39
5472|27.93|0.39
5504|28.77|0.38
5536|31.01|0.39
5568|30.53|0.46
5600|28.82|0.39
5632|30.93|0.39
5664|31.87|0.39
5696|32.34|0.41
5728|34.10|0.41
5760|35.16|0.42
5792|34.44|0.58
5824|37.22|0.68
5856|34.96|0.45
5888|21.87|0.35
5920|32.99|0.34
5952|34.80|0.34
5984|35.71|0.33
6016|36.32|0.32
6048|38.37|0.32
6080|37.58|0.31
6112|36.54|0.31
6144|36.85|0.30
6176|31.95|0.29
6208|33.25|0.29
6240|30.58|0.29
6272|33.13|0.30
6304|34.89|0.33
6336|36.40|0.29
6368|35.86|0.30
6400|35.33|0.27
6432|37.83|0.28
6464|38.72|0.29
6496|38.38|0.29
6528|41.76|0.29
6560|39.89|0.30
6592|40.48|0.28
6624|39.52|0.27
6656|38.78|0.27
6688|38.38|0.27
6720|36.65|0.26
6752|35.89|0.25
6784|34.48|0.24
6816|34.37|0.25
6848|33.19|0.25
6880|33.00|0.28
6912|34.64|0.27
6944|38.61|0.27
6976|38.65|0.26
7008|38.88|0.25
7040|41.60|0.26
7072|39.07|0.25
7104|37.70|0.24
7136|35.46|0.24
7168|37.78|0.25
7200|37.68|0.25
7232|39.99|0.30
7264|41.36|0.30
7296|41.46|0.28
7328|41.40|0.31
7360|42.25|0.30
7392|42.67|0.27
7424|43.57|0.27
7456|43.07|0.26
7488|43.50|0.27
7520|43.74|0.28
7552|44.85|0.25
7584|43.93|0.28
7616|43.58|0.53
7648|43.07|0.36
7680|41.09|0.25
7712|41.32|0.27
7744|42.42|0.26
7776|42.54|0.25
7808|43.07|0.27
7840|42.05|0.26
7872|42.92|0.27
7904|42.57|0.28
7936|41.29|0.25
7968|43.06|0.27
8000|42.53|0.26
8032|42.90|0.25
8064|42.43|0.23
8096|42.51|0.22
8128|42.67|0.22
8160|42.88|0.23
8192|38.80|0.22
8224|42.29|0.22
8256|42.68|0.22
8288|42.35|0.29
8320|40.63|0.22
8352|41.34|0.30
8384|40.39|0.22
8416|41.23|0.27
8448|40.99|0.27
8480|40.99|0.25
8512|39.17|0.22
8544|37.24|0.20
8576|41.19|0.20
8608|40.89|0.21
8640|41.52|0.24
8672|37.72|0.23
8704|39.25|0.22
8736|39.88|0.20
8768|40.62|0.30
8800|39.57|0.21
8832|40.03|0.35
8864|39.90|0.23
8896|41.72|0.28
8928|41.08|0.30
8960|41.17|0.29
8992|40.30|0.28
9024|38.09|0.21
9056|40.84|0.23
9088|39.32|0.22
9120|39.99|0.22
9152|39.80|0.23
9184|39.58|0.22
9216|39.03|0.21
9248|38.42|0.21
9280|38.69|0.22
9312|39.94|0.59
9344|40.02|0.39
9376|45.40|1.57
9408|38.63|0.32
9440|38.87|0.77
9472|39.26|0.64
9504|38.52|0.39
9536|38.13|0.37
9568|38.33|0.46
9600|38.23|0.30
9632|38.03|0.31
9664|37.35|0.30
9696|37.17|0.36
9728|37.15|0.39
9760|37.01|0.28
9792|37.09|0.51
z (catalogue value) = 0.00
